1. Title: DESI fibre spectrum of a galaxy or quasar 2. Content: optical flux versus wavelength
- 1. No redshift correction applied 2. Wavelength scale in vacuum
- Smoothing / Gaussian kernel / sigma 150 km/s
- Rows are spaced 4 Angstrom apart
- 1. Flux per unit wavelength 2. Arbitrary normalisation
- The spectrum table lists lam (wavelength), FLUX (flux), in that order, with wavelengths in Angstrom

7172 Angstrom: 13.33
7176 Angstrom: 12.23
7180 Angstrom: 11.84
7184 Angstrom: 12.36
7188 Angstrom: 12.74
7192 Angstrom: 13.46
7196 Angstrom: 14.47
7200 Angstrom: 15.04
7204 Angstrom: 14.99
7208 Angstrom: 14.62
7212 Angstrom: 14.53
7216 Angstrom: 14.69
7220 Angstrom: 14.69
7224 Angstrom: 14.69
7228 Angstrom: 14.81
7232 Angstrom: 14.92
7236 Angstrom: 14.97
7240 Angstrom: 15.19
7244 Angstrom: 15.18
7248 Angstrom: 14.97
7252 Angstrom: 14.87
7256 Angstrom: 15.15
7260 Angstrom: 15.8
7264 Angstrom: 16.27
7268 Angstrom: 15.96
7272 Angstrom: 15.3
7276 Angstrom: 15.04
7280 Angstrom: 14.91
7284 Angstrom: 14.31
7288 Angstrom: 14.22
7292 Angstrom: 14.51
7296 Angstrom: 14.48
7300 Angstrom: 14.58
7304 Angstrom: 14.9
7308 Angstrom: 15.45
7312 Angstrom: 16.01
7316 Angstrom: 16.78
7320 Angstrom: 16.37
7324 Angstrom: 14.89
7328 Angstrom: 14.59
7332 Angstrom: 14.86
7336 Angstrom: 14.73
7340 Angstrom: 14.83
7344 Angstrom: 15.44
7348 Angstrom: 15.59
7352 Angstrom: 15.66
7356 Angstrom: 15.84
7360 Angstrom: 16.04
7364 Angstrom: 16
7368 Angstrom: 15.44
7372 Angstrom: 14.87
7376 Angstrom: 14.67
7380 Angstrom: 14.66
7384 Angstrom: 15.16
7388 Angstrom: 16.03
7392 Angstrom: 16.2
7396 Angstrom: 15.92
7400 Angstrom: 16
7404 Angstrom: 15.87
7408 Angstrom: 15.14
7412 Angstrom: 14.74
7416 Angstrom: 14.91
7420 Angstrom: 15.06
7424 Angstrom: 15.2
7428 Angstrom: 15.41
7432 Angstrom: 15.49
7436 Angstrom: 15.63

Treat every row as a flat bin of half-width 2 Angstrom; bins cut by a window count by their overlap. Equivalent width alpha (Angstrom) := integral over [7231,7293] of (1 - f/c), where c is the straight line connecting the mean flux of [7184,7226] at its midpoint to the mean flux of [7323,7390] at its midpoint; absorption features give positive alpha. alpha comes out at -1.9 Angstrom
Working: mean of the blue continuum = 14.3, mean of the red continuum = 15.3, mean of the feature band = 15.1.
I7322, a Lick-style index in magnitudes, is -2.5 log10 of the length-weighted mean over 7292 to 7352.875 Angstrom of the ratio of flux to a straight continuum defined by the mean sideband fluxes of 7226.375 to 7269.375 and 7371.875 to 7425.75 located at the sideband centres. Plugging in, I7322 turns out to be 0.004 mag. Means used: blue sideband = 15.3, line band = 15.2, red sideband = 15.3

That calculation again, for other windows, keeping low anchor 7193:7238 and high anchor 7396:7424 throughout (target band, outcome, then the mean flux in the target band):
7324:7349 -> 0.01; 15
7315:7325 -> -0.07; 16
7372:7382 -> 0.04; 14.7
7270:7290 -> 0.01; 14.8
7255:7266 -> -0.07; 15.8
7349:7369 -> -0.04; 15.8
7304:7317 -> -0.06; 15.8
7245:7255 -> -0.01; 15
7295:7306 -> 0.02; 14.7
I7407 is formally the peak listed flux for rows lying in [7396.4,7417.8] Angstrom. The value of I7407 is 16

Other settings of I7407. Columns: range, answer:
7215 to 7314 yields 16.27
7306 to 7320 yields 16.78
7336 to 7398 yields 16.2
